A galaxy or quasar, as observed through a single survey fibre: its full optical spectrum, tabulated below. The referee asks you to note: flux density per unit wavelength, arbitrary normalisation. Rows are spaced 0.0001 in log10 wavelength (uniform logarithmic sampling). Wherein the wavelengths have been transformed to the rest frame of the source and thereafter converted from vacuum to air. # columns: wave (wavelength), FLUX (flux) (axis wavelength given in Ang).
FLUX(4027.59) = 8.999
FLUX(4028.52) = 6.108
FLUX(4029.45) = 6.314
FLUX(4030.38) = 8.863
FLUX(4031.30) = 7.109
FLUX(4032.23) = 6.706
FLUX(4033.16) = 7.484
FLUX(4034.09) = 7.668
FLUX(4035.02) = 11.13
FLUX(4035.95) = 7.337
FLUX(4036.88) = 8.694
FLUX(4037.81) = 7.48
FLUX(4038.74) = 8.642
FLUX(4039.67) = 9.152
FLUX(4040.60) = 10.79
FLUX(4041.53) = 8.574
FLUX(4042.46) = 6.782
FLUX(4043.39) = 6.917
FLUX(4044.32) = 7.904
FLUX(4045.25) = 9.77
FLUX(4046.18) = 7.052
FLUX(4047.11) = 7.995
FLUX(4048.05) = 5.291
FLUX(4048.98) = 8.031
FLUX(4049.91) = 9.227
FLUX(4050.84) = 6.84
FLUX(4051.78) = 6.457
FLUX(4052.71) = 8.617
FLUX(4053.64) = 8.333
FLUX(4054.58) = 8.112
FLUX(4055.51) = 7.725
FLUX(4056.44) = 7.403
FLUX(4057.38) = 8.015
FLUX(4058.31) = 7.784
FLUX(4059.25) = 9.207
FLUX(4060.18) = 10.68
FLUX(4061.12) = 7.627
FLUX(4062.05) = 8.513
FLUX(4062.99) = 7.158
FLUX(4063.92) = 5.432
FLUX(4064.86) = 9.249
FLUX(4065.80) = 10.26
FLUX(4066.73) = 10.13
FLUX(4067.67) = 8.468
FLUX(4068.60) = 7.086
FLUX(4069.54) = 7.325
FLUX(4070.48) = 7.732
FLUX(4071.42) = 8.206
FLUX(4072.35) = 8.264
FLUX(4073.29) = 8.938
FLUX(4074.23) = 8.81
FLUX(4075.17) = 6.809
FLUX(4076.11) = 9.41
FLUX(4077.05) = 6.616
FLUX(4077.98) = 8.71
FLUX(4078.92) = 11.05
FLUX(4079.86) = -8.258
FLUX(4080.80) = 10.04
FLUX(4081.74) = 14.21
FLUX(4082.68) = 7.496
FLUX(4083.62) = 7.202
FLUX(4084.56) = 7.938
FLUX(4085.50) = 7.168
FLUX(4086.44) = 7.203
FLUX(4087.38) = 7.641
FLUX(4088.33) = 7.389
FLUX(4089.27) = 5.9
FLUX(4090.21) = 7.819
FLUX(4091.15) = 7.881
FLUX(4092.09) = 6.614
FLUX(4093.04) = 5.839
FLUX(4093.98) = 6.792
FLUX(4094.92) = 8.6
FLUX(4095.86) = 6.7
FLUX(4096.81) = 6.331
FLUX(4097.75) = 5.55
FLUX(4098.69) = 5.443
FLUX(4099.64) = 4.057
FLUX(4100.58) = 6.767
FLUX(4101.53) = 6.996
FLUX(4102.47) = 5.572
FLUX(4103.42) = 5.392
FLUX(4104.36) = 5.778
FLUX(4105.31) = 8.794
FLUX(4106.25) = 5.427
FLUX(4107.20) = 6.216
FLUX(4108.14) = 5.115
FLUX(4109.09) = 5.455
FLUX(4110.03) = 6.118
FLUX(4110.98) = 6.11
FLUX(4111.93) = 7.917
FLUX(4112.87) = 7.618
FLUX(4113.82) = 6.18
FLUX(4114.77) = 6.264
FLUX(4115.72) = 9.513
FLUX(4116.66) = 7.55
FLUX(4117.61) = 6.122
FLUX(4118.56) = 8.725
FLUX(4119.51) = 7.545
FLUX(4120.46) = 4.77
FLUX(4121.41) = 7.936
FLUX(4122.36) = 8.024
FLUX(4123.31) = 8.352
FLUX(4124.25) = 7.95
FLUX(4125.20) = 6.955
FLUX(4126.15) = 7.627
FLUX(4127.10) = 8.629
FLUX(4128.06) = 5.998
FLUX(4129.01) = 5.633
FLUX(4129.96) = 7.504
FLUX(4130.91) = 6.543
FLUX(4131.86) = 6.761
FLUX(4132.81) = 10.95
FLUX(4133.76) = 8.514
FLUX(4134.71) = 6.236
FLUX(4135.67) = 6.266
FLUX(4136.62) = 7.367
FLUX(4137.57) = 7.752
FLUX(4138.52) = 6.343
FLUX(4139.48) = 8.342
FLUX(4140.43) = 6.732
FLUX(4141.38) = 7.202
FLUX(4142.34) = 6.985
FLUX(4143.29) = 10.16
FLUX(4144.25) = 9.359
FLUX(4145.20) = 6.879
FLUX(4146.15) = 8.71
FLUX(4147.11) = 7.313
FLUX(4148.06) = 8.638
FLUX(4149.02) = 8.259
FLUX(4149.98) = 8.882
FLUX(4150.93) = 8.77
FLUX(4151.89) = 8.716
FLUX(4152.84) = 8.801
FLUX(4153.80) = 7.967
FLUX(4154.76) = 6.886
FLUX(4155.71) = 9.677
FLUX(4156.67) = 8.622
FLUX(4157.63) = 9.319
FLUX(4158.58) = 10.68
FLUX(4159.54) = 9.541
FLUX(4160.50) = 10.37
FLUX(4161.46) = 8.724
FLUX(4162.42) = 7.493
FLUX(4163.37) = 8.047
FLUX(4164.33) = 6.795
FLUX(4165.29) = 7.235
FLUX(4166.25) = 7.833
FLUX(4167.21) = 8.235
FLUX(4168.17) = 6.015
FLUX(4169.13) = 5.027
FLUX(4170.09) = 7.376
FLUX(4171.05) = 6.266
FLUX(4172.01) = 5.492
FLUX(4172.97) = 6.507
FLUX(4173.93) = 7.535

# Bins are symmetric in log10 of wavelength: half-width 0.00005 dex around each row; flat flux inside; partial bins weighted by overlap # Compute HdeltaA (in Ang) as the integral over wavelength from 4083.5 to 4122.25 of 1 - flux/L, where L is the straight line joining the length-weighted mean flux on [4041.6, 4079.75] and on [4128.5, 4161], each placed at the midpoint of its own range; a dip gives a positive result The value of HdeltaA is 6.3 Ang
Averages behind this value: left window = 7.95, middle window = 6.74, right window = 8.14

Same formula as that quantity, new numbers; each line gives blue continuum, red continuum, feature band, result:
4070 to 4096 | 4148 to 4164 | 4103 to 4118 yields 2.6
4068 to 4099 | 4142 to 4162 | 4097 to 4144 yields 6.4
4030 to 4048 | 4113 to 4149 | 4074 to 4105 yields 3.7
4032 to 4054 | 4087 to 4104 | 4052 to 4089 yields -3.5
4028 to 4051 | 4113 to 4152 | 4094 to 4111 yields 3.5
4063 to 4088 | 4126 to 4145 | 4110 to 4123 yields 0.7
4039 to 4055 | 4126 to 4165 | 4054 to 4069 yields -0.6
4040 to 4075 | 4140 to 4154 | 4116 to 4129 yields 1.3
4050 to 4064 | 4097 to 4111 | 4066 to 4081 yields -0.4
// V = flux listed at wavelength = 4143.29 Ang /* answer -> 10.16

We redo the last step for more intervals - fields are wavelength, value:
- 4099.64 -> 4.057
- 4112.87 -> 7.618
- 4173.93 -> 7.535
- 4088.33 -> 7.389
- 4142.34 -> 6.985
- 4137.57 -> 7.752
